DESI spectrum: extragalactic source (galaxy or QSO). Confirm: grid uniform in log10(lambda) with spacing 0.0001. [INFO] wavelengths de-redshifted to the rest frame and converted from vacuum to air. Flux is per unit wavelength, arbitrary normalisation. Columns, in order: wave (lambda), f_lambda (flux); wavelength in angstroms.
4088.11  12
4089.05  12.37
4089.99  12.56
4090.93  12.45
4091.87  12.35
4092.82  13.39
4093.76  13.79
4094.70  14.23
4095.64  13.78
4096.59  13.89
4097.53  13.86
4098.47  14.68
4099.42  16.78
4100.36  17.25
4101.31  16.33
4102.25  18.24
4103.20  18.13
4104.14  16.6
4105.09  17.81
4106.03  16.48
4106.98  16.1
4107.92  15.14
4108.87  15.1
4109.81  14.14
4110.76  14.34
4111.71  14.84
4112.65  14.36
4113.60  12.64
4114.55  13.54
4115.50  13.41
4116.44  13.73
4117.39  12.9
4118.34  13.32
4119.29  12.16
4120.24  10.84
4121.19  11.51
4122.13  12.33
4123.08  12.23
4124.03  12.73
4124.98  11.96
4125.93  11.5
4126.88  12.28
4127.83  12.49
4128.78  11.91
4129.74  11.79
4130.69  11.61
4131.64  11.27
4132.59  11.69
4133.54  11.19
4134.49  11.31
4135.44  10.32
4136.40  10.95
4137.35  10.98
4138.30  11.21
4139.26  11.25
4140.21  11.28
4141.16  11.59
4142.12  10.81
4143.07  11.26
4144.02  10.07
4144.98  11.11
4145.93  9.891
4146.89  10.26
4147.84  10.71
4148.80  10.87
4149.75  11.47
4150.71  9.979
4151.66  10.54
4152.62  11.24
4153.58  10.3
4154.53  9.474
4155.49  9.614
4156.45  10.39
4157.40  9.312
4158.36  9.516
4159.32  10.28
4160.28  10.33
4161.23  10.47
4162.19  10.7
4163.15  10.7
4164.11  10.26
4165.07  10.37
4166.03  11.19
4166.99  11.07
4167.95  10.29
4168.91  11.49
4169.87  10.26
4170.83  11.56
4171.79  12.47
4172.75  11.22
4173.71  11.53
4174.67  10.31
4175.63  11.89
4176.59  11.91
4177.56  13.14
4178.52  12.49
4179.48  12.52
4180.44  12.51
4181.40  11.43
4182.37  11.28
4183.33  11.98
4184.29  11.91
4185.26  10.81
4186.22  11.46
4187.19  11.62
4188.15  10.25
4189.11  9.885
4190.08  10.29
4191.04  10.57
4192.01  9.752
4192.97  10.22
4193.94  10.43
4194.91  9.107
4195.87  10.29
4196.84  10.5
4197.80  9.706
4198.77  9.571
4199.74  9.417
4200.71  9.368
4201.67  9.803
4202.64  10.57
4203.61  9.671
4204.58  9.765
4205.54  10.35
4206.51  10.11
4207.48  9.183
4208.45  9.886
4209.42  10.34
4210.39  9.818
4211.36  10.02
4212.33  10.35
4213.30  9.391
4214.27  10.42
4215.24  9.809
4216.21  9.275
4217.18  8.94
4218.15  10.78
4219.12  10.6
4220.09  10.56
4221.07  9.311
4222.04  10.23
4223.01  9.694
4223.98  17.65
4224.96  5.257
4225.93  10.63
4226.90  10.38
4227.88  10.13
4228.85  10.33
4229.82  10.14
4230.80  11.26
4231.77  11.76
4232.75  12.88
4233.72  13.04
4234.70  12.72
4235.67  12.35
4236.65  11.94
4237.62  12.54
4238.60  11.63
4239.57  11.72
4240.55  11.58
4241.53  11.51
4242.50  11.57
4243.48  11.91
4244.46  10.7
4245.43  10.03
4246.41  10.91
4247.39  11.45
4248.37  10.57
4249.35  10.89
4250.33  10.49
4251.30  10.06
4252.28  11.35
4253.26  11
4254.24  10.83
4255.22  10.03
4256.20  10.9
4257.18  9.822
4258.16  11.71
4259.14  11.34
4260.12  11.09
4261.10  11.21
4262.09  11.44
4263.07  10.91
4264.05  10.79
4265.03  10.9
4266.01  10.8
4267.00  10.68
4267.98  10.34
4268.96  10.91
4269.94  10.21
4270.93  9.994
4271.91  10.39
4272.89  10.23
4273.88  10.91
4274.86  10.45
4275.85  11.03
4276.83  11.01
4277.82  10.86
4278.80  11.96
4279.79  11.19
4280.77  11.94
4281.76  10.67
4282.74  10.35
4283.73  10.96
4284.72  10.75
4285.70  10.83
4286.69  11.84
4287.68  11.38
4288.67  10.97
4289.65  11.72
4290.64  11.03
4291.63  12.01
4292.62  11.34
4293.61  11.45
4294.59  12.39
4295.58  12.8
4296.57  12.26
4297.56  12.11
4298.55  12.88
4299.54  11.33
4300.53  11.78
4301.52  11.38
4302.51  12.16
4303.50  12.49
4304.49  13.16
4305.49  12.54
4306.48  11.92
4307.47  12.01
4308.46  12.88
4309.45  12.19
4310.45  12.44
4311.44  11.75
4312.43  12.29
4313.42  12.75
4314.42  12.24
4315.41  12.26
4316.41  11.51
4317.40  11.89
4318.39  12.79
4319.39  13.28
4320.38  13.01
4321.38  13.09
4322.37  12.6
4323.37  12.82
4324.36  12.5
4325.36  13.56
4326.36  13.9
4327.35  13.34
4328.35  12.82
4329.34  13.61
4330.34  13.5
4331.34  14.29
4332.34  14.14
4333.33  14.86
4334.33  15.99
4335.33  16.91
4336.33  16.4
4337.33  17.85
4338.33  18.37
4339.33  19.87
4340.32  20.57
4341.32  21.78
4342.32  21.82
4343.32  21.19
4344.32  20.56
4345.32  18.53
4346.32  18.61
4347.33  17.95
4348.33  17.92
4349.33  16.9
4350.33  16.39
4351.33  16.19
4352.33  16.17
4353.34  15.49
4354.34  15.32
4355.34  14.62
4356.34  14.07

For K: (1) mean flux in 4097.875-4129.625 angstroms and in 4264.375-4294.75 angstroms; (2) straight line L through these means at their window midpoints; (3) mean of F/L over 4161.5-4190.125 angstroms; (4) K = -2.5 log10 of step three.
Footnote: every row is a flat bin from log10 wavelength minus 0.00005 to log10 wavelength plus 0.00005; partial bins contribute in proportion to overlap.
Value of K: 0.15 mag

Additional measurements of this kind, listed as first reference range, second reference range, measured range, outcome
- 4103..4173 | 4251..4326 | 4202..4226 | 0.16 mag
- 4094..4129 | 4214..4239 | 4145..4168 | 0.23 mag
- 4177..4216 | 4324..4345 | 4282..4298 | 0.26 mag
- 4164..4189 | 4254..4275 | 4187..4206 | 0.13 mag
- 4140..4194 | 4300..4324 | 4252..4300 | 0.08 mag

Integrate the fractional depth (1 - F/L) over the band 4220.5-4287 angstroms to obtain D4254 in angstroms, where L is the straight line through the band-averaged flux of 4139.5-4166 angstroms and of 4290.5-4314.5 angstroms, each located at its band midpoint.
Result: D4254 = 3.4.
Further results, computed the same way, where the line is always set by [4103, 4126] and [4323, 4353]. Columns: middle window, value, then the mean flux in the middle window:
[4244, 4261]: 5.25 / 10.8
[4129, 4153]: 5.46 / 11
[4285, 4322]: 9.41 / 12.1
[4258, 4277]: 6.00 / 10.8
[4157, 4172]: 4.04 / 10.6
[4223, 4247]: 6.22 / 11.4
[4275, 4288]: 3.95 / 11.1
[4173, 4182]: 1.68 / 11.9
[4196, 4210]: 4.77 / 9.88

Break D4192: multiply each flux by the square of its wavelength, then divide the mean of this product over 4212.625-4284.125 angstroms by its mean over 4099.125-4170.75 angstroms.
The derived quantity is 0.95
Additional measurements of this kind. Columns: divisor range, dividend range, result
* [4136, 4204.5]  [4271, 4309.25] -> 1.14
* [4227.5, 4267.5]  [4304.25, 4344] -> 1.34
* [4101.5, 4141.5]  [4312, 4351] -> 1.31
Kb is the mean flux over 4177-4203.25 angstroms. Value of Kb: 10.8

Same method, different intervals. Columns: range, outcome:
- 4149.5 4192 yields 10.9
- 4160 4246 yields 10.8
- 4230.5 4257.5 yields 11.3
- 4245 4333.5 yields 11.7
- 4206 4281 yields 10.8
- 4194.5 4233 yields 10.2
